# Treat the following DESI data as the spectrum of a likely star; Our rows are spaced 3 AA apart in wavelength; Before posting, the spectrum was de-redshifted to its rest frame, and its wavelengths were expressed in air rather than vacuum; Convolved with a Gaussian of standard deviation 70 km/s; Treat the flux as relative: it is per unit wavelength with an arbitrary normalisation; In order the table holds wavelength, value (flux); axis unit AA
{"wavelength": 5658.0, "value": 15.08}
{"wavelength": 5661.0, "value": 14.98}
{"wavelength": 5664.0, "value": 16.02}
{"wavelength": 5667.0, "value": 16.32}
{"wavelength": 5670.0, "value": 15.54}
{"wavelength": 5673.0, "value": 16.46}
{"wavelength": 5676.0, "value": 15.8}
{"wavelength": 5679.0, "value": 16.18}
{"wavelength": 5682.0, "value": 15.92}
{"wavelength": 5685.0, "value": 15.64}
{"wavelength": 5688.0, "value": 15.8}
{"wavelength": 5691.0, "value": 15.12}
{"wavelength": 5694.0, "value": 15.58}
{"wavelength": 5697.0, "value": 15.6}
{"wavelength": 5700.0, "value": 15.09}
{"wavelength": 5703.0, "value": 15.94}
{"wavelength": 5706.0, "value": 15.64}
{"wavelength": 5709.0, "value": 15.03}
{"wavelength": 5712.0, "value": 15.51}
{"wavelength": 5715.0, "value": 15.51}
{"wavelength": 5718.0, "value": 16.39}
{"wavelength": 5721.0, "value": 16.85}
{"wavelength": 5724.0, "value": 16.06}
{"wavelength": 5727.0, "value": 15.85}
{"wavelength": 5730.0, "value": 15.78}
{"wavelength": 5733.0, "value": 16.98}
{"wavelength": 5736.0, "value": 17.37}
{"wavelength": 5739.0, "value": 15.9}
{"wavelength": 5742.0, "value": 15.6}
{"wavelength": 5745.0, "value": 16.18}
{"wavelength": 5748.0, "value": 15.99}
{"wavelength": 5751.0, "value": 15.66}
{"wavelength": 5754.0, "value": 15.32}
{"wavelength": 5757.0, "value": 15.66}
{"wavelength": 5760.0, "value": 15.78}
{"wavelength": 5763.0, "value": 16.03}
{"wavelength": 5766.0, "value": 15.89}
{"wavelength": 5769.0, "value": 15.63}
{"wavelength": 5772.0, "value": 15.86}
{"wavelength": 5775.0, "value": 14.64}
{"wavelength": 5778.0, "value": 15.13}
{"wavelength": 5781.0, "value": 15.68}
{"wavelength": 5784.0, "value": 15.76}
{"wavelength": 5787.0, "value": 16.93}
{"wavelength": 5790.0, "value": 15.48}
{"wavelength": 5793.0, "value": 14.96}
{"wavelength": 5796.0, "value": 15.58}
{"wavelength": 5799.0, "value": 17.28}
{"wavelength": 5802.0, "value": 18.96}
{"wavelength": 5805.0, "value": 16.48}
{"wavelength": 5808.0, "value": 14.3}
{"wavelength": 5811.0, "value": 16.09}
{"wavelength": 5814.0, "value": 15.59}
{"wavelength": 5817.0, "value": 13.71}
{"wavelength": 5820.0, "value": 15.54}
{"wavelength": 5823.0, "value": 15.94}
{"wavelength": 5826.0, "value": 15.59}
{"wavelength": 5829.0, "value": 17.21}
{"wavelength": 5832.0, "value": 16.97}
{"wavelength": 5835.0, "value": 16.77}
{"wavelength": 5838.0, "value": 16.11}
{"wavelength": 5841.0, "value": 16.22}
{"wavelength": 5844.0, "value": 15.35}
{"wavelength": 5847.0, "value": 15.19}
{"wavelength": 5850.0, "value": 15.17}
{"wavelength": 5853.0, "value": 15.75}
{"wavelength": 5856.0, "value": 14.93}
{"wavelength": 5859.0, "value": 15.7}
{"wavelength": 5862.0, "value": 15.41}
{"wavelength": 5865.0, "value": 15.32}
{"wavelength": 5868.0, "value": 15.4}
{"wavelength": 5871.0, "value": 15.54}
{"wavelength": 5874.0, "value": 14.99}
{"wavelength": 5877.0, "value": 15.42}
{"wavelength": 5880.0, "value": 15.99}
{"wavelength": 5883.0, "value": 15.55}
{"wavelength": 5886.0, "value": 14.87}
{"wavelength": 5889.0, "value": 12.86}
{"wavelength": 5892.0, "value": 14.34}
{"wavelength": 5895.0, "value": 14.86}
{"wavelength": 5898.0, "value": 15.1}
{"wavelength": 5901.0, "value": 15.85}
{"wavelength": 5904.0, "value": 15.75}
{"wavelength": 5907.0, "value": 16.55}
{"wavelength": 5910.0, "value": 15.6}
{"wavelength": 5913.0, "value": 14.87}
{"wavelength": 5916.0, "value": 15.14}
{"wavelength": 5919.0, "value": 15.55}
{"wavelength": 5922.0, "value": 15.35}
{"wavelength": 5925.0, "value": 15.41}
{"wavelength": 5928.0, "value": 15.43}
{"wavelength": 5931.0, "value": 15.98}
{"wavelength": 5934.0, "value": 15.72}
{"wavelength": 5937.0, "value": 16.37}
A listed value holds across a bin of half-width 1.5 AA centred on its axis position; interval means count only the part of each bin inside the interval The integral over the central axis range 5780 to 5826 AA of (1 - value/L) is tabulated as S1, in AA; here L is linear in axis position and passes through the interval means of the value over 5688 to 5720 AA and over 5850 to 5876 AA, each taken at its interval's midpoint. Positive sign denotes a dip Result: -1.3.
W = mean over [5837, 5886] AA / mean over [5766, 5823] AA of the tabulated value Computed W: 1.0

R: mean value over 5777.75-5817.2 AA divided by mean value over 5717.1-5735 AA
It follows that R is 0.98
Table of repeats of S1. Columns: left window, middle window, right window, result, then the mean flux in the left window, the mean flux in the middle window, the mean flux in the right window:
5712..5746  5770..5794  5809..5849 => 0.7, 16.2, 15.6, 15.8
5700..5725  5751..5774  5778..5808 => 0.5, 15.8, 15.7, 16.2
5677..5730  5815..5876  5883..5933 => -1.0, 15.7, 15.6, 15.2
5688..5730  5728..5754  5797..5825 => -0.5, 15.7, 16.1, 16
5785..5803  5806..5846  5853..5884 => 0.5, 16.4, 15.8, 15.4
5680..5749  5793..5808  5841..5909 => -1.0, 15.9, 16.6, 15.3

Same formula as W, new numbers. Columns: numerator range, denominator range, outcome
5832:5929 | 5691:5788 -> 0.97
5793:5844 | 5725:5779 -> 1.01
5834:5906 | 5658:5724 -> 0.97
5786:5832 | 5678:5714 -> 1.03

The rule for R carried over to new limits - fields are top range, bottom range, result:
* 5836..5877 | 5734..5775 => 0.97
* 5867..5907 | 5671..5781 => 0.96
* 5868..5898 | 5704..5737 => 0.93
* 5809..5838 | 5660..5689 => 1.00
